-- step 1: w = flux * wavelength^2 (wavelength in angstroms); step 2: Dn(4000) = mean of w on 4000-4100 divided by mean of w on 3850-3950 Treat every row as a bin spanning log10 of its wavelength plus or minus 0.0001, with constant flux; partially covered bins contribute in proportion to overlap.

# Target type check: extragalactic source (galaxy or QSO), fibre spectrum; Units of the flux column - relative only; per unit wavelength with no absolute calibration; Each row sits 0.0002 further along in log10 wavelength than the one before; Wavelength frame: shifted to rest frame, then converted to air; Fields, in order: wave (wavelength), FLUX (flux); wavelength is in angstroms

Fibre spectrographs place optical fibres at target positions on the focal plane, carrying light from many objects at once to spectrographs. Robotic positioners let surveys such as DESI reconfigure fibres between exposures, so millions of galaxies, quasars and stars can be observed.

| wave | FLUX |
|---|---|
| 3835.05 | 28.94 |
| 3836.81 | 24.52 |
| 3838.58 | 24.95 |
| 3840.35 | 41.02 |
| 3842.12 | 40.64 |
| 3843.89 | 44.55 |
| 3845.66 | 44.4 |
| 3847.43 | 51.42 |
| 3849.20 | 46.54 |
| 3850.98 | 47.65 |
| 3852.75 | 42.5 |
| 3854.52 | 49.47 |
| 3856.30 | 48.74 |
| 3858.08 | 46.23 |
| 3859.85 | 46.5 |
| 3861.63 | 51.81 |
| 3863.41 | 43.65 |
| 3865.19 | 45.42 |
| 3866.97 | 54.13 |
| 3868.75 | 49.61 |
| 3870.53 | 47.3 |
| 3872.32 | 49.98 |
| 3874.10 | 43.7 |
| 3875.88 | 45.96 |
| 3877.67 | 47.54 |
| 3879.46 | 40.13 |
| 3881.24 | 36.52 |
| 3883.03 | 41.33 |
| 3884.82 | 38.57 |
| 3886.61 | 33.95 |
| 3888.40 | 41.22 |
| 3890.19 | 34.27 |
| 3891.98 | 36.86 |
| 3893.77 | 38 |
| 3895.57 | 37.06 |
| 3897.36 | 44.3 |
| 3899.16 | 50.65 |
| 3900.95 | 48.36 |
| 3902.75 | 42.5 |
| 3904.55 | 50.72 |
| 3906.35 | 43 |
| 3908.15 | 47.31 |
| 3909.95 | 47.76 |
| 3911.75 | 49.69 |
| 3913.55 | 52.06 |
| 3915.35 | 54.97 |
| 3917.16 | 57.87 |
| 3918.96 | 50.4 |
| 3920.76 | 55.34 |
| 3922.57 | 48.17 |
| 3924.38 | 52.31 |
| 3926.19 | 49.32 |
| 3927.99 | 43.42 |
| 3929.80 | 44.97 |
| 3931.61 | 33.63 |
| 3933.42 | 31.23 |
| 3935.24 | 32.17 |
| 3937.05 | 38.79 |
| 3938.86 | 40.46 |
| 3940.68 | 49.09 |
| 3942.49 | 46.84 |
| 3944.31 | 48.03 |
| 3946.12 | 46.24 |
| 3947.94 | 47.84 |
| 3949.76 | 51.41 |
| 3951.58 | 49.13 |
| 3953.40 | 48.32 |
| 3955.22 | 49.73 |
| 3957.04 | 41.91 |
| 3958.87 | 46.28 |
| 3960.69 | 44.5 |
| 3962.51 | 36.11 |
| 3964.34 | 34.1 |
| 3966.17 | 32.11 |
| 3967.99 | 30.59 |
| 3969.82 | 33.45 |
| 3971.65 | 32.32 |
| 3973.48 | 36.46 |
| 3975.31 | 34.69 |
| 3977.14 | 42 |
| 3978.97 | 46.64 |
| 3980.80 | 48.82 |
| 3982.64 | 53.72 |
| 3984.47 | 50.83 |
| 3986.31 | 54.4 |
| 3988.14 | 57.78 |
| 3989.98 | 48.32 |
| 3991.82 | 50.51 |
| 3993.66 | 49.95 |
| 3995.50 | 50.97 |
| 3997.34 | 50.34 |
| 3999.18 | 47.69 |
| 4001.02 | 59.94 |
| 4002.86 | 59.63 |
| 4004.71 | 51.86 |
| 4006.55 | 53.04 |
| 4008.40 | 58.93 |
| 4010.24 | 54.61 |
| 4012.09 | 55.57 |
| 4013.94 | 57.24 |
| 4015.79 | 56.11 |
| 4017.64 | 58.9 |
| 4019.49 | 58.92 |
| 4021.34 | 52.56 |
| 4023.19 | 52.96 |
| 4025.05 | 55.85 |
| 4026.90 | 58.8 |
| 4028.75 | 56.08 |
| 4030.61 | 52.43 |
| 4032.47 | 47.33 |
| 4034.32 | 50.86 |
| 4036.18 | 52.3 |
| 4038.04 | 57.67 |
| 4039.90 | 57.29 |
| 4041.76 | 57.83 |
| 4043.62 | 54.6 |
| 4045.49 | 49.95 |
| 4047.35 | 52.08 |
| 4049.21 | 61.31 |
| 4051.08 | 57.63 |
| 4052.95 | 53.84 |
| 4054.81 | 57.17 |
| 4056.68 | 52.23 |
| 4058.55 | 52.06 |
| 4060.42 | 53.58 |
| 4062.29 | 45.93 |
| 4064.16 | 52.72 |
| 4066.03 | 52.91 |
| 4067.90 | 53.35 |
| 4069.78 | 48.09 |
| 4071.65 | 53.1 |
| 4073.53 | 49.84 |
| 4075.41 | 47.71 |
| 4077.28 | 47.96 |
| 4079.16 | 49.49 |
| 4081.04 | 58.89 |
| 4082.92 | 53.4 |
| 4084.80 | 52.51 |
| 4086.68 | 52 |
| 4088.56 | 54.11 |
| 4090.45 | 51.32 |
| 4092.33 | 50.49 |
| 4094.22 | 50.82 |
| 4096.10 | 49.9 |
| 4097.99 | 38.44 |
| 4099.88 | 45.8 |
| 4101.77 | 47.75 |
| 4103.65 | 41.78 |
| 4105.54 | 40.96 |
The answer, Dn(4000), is 1.3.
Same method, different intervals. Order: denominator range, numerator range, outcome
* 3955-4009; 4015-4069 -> 1.21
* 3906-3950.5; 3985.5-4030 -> 1.22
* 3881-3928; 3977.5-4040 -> 1.24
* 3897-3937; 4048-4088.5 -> 1.22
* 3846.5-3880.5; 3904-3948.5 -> 1.01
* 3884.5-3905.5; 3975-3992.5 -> 1.24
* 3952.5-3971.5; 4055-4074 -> 1.38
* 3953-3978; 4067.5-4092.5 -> 1.42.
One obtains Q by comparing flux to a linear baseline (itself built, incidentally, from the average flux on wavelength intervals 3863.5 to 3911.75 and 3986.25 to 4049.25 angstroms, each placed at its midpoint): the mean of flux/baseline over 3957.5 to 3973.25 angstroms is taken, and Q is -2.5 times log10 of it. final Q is 0.35 mag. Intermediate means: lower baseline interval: 43.8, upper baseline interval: 54.3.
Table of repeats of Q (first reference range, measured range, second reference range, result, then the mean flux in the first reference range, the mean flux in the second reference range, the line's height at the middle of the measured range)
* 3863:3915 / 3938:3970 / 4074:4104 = 0.07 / 44.3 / 49.7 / 46.1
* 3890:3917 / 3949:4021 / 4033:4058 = 0.06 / 45.8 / 54.8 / 51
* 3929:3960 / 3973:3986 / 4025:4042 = 0.06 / 43.9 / 54.5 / 48.1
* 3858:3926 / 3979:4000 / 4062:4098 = -0.05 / 46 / 51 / 48.6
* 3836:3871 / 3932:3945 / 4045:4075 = 0.18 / 44.6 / 52.8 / 48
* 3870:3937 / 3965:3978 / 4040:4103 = 0.34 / 44.3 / 51.8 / 47.3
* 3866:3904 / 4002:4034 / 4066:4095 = -0.13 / 43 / 51.6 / 48.8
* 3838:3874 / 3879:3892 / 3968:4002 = 0.21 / 46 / 46.8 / 46.1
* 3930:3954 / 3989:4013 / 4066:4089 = -0.13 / 43.3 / 51.7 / 47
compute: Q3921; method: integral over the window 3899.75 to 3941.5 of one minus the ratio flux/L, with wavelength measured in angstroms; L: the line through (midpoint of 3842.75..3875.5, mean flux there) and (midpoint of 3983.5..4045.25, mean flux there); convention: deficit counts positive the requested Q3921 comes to 3.16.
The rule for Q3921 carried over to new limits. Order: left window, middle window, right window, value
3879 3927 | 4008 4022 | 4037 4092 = -1.6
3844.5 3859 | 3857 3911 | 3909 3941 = 2.9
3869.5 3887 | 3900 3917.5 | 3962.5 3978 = -4.0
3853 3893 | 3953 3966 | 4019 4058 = 2.0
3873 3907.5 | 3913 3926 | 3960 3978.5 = -4.3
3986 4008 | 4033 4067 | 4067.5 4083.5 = -1.4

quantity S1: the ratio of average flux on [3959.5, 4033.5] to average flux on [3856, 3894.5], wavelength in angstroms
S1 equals 1.1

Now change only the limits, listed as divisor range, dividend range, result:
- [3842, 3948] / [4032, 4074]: 1.18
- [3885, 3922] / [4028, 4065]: 1.18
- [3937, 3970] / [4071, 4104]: 1.15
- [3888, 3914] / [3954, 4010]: 1.05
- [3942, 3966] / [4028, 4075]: 1.18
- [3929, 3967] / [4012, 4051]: 1.30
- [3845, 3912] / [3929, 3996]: 0.97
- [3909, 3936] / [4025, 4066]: 1.15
